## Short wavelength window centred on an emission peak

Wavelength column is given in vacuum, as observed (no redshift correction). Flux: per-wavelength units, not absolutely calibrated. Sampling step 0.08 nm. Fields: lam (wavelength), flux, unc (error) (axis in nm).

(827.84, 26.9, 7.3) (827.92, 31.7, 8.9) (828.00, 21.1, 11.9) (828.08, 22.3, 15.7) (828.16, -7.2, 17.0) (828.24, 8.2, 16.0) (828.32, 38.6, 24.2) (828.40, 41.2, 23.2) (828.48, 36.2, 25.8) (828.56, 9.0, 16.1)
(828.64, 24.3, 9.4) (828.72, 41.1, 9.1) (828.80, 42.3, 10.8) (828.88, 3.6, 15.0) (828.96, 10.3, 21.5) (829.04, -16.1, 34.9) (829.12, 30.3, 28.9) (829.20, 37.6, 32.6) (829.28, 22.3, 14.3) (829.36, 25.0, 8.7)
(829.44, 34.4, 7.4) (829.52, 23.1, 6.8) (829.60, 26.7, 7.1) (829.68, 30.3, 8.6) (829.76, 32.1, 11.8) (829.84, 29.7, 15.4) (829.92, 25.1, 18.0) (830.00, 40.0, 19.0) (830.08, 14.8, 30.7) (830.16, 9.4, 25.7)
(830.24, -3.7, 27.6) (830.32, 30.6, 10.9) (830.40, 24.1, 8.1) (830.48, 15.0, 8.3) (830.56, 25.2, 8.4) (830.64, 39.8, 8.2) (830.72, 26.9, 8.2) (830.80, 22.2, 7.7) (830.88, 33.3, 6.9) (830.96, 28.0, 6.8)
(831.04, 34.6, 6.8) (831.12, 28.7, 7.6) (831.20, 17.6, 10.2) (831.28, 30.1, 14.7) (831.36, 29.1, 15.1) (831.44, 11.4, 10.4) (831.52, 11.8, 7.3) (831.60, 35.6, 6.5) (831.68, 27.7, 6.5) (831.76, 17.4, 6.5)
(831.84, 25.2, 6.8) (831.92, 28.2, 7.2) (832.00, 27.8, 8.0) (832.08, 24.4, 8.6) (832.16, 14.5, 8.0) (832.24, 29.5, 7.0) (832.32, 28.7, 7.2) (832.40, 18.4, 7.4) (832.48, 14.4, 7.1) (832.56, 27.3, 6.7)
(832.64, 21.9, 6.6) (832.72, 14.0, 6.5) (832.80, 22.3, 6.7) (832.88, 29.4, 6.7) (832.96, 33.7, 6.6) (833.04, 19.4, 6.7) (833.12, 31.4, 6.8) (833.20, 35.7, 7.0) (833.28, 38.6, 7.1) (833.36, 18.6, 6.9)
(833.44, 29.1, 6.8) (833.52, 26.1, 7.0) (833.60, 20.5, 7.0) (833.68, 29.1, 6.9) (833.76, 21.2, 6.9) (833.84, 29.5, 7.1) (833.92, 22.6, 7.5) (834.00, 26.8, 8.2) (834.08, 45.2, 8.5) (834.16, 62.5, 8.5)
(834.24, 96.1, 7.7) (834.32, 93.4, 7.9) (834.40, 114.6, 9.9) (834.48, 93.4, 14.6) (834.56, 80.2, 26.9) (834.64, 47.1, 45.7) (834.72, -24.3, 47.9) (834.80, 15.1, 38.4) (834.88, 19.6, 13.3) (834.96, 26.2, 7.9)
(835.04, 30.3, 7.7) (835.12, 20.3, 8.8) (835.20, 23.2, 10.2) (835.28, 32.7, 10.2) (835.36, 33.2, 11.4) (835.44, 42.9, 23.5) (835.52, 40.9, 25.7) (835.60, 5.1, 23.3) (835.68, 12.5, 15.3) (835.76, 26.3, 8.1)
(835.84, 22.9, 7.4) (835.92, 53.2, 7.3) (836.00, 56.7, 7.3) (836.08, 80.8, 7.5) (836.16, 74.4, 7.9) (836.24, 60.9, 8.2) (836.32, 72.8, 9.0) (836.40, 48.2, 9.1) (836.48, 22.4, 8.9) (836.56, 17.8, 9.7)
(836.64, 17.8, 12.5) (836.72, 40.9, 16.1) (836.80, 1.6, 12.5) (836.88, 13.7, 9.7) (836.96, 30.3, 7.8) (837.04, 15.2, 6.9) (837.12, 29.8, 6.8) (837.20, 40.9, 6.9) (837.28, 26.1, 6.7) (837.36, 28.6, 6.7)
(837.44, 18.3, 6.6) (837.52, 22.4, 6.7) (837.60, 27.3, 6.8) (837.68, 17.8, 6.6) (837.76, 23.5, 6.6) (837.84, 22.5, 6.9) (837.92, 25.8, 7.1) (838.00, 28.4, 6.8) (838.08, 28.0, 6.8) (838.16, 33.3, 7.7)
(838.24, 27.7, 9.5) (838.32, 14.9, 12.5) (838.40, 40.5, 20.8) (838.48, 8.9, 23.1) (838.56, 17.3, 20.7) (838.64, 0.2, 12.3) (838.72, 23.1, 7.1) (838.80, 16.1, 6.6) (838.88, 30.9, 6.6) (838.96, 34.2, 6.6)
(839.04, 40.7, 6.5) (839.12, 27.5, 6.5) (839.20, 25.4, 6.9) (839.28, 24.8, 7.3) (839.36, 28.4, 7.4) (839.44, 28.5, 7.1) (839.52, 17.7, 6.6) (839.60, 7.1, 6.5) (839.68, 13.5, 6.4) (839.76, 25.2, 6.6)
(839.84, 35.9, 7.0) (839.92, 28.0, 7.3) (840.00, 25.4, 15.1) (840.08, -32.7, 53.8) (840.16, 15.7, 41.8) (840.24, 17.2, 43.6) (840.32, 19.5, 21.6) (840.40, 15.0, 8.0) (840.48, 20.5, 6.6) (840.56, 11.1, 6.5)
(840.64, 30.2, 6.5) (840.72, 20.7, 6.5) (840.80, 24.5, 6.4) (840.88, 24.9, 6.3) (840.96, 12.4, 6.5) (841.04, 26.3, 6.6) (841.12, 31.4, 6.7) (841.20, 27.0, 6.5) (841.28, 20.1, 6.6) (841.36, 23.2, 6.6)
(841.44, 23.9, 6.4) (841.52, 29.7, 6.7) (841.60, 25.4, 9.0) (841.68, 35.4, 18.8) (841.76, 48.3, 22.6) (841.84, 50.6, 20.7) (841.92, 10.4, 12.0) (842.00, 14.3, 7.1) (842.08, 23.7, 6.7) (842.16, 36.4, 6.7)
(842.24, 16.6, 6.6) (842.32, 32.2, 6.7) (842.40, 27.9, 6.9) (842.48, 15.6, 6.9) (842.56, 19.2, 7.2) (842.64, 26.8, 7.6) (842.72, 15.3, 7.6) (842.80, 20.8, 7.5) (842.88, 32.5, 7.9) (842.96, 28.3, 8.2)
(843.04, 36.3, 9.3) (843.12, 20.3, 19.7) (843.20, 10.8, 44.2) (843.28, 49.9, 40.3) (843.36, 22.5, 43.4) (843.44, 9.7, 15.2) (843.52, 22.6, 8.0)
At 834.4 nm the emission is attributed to [S II] 6716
